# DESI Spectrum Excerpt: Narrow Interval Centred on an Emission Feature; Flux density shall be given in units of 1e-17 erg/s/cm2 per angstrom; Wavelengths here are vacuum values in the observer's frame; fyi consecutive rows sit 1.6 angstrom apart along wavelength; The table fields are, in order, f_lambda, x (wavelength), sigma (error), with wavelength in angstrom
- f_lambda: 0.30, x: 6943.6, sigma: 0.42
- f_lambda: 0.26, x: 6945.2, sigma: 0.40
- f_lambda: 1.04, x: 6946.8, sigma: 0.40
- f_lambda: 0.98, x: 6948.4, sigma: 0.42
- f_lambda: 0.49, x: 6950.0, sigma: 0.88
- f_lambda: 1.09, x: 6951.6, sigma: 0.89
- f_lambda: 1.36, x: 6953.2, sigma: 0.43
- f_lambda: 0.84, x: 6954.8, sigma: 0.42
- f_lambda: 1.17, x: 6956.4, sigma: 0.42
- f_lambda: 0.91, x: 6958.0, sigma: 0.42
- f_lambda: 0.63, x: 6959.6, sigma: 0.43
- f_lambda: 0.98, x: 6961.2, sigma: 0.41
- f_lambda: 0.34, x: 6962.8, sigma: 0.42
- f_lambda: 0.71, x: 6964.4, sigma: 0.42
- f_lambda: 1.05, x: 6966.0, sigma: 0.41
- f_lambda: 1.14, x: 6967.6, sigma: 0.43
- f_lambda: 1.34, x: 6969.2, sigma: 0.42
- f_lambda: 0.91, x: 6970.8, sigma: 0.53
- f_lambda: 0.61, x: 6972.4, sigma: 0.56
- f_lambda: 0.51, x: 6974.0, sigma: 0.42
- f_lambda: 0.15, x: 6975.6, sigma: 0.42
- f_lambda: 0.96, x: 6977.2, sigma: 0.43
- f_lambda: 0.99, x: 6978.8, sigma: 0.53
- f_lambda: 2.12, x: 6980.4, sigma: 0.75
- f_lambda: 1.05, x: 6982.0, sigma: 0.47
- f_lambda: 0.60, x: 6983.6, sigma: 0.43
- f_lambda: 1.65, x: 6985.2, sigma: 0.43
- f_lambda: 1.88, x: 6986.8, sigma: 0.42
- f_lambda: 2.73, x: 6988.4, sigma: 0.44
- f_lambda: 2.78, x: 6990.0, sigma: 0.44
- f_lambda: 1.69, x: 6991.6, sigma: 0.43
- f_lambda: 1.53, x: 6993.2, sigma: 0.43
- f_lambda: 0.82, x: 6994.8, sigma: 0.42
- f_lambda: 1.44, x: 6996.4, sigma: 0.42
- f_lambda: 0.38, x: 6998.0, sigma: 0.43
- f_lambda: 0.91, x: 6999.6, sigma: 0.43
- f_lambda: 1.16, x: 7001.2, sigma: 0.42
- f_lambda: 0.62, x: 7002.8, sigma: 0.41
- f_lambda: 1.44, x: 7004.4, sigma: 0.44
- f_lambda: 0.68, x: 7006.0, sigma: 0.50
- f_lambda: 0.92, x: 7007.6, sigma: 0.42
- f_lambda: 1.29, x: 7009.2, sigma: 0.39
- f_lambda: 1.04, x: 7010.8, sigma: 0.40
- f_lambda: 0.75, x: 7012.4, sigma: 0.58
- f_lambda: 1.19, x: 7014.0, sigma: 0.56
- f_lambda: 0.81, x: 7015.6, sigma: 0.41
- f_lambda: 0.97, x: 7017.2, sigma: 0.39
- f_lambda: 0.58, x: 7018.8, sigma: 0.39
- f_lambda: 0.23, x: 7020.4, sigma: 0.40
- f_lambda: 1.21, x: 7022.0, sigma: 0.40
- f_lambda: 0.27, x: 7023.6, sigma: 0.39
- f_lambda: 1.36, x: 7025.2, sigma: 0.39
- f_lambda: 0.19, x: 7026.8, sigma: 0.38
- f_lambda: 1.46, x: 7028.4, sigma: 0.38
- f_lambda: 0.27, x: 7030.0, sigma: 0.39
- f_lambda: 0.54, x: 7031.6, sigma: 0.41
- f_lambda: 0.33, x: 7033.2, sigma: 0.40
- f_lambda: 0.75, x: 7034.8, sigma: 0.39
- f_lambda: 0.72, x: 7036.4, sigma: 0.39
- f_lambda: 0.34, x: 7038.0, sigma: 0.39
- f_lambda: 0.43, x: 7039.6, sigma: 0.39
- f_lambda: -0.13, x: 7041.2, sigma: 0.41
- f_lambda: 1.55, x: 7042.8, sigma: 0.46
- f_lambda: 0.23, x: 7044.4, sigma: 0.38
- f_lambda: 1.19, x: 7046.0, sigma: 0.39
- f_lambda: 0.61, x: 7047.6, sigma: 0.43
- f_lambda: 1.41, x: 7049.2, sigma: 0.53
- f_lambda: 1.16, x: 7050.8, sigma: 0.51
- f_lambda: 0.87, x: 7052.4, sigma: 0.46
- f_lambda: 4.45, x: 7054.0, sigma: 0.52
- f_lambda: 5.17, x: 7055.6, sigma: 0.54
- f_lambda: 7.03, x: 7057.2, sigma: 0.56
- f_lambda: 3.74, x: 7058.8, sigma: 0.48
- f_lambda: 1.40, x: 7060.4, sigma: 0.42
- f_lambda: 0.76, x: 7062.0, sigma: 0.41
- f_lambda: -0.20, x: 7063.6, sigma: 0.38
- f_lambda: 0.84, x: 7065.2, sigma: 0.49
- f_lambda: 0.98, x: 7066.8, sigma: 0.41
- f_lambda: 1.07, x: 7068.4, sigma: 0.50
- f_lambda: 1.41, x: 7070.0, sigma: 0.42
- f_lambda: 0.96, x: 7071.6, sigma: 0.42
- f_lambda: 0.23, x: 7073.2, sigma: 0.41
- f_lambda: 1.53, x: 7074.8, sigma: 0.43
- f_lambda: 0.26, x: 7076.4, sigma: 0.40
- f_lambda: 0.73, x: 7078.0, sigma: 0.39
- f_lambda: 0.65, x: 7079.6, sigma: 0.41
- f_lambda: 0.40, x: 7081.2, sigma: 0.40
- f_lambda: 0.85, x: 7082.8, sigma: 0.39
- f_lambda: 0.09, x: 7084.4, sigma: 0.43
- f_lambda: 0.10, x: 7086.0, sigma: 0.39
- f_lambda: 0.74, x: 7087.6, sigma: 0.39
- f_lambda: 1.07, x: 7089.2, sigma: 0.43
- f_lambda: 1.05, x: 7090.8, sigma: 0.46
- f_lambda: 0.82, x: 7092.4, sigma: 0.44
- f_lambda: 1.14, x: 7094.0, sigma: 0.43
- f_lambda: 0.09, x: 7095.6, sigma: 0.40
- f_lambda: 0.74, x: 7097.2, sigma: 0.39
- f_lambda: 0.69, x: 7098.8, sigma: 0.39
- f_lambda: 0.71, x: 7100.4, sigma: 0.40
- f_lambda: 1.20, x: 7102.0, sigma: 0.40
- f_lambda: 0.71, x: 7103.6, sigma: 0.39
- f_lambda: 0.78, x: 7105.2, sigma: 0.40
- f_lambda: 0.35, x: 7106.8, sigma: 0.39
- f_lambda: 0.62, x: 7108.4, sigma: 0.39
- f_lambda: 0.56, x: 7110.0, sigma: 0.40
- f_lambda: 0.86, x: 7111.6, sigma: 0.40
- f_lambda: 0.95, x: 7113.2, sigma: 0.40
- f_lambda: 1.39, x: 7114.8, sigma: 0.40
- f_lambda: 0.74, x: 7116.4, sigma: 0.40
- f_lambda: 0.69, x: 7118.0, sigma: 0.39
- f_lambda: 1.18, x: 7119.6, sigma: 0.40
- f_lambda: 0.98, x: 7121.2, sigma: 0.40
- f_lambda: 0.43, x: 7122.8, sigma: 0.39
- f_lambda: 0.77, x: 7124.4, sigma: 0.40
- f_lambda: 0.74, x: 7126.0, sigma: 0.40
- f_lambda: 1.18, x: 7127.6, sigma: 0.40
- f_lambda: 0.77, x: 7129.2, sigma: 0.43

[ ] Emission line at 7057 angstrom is [O III] 5007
